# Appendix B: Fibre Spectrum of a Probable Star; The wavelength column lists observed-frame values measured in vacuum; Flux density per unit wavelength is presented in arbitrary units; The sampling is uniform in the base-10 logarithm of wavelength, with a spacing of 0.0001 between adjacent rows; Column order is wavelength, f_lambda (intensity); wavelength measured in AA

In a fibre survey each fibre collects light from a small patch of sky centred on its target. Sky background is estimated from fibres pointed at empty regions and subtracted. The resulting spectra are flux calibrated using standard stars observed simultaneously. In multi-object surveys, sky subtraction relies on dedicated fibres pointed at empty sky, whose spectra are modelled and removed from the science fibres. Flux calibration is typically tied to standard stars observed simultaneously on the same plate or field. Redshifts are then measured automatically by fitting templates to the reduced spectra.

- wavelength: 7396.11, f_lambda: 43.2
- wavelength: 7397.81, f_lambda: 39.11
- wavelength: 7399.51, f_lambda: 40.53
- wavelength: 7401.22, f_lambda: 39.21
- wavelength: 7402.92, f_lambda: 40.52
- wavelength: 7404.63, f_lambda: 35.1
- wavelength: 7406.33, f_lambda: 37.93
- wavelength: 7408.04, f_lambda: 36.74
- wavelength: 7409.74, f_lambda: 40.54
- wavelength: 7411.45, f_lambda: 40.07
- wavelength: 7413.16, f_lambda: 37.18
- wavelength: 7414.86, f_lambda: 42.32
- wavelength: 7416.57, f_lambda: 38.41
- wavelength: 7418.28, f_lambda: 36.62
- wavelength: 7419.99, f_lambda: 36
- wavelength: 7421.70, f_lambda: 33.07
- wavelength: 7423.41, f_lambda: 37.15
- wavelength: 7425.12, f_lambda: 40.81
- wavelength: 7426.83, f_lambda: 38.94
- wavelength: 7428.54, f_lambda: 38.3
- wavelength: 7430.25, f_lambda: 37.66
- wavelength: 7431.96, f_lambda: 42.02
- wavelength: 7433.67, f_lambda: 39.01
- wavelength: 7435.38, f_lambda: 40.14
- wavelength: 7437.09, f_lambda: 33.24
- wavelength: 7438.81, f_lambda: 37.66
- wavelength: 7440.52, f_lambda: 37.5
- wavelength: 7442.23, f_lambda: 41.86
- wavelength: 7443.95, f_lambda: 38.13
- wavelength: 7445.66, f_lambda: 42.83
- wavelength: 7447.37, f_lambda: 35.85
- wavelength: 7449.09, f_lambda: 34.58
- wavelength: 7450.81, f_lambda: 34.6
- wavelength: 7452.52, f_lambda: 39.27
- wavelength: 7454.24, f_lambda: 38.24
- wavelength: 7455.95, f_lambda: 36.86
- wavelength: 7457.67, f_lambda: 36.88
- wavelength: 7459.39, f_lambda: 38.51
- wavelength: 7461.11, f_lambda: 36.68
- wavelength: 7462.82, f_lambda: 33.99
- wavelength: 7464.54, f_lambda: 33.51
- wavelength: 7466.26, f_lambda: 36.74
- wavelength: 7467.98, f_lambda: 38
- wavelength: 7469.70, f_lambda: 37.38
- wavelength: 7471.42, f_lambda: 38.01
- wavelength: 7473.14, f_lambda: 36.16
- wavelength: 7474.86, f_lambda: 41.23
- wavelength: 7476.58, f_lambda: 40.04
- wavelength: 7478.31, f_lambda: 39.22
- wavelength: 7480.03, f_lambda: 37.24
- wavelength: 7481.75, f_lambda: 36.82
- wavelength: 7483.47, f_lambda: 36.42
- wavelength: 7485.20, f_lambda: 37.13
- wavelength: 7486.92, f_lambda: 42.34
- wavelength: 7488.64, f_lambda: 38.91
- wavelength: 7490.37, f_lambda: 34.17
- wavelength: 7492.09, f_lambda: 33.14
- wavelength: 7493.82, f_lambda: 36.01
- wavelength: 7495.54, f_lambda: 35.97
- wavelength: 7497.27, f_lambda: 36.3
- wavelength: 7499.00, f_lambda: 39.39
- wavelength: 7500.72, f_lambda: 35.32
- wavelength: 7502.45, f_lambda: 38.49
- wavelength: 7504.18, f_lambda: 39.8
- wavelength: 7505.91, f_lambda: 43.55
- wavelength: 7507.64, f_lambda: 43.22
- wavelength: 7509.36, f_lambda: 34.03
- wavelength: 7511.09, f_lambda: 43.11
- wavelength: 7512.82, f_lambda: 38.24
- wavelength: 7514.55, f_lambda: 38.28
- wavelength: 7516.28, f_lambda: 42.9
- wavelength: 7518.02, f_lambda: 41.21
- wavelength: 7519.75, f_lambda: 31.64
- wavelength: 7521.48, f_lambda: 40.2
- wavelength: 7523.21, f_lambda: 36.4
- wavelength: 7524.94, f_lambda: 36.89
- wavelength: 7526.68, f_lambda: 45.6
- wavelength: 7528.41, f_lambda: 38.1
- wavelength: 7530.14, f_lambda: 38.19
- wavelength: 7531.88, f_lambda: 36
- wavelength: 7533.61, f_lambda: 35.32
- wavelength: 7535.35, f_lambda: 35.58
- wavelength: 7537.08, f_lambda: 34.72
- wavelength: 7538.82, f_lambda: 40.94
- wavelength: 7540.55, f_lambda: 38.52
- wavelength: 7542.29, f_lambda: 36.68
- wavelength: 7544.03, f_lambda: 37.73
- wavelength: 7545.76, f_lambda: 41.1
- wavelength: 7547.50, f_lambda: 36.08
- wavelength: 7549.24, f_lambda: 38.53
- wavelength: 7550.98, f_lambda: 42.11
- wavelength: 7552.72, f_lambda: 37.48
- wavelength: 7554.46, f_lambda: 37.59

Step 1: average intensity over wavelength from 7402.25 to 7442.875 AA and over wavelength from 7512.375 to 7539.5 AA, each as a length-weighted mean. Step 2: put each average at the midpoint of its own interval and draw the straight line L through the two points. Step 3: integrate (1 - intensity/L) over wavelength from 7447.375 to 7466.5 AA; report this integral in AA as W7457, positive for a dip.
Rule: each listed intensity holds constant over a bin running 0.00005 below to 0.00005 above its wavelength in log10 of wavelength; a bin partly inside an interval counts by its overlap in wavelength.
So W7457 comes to 0.9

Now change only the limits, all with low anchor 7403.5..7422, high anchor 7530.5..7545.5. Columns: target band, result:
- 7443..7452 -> 0.1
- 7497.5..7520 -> -1.2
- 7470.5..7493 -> -0.2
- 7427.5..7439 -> -0.2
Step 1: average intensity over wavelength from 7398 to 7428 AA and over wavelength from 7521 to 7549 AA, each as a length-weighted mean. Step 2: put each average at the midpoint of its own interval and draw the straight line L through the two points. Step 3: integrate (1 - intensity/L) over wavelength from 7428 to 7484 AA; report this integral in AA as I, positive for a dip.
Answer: 0.7 AA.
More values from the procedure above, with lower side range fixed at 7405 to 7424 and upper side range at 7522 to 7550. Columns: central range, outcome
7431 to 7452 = -0.2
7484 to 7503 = 0.4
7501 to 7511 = -0.5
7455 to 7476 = 0.4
